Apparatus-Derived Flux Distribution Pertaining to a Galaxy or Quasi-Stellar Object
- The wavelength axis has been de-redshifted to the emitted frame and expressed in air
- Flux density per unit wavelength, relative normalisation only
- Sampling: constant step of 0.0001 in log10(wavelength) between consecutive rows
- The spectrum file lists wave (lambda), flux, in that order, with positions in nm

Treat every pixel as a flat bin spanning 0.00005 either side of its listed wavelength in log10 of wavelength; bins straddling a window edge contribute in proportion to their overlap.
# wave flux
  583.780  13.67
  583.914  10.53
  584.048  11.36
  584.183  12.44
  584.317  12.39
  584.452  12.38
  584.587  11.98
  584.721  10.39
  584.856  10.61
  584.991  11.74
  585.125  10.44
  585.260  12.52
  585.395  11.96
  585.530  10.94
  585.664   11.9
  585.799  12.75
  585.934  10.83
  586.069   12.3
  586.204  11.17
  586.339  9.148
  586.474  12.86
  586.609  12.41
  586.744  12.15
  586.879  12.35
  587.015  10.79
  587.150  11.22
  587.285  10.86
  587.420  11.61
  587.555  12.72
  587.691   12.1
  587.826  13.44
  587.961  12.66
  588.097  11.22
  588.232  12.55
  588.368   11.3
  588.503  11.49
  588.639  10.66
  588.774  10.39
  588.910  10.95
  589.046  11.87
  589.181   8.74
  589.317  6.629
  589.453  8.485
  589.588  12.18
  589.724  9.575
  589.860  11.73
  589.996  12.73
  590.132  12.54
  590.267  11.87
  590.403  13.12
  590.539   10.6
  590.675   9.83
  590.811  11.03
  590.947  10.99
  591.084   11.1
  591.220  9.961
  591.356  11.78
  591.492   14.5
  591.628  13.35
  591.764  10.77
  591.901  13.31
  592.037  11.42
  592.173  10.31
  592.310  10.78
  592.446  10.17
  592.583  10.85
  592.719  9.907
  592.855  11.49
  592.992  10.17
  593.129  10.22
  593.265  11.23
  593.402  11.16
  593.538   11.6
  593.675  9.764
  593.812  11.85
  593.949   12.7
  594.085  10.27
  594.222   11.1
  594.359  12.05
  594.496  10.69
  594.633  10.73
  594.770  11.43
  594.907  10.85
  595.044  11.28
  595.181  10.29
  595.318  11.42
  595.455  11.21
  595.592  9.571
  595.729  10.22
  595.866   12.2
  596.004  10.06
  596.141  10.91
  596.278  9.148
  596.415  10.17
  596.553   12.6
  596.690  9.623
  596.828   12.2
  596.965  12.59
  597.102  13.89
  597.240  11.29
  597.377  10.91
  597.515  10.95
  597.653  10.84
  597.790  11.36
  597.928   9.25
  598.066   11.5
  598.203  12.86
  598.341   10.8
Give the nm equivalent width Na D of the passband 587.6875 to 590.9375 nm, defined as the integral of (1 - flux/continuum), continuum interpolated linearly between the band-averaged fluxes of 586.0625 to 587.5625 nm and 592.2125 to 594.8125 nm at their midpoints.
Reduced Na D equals 0.06 nm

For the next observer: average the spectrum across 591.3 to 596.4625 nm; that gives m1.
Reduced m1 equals 11.1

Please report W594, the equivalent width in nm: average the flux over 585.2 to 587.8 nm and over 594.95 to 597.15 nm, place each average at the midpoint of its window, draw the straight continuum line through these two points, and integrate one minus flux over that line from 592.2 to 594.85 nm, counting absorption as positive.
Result 0.069 nm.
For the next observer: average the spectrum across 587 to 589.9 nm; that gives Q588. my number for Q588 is 11.1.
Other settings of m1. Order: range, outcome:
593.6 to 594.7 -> 11.1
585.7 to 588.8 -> 11.7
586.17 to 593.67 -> 11.3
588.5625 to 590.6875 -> 10.8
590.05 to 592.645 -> 11.5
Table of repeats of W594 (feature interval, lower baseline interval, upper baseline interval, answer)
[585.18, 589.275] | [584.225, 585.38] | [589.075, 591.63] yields -0.073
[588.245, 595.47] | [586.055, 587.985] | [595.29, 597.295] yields 0.243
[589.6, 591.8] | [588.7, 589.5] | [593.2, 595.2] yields -0.344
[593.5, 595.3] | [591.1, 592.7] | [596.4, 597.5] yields 0.073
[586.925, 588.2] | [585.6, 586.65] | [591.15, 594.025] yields -0.034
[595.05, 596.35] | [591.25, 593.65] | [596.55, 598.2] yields 0.091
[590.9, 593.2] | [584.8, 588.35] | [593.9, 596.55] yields -0.008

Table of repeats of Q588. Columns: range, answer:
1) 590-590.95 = 11.6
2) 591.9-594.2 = 10.9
